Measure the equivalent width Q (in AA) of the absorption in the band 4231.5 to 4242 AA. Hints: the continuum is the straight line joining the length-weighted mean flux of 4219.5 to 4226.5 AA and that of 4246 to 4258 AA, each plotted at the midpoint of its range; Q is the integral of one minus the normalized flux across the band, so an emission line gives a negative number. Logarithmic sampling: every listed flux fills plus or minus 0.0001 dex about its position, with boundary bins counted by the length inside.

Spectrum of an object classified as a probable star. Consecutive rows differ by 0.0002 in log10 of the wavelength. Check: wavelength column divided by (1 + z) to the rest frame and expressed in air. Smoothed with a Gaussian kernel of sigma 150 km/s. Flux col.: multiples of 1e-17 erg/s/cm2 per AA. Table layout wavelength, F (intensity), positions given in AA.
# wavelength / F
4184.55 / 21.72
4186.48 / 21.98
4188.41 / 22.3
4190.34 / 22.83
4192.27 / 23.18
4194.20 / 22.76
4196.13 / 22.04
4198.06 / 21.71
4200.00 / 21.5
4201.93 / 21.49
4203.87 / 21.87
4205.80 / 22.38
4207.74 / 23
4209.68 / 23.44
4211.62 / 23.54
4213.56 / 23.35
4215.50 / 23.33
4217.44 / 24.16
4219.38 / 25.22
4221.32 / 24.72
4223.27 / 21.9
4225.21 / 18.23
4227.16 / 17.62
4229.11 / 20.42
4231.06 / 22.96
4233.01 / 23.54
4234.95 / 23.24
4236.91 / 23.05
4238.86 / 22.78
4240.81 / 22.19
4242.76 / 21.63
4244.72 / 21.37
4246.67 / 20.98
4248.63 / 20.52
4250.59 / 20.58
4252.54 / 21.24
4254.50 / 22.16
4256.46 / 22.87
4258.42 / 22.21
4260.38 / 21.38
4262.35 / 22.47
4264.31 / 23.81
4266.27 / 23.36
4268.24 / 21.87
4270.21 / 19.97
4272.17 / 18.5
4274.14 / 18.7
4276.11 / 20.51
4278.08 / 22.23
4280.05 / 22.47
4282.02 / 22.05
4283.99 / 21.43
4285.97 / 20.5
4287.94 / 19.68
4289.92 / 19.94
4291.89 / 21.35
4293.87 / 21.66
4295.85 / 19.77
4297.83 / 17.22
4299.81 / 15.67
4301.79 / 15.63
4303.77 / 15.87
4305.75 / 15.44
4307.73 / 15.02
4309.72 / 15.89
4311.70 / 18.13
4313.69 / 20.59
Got -0.6 AA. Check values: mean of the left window 21.9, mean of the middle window 22.9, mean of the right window 21.4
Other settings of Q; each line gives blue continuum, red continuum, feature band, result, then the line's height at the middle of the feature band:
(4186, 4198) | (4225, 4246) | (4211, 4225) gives -0.93 AA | 22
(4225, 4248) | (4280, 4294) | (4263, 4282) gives -0.13 AA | 21.2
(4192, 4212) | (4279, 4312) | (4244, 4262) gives -1.01 AA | 20.4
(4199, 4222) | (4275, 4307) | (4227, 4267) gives -1.05 AA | 21.5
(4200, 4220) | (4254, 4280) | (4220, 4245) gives 0.66 AA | 22.5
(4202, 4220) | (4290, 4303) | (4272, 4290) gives -1.20 AA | 19.4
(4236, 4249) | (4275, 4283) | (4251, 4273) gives 0.01 AA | 21.8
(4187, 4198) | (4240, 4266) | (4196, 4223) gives -0.79 AA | 22.3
